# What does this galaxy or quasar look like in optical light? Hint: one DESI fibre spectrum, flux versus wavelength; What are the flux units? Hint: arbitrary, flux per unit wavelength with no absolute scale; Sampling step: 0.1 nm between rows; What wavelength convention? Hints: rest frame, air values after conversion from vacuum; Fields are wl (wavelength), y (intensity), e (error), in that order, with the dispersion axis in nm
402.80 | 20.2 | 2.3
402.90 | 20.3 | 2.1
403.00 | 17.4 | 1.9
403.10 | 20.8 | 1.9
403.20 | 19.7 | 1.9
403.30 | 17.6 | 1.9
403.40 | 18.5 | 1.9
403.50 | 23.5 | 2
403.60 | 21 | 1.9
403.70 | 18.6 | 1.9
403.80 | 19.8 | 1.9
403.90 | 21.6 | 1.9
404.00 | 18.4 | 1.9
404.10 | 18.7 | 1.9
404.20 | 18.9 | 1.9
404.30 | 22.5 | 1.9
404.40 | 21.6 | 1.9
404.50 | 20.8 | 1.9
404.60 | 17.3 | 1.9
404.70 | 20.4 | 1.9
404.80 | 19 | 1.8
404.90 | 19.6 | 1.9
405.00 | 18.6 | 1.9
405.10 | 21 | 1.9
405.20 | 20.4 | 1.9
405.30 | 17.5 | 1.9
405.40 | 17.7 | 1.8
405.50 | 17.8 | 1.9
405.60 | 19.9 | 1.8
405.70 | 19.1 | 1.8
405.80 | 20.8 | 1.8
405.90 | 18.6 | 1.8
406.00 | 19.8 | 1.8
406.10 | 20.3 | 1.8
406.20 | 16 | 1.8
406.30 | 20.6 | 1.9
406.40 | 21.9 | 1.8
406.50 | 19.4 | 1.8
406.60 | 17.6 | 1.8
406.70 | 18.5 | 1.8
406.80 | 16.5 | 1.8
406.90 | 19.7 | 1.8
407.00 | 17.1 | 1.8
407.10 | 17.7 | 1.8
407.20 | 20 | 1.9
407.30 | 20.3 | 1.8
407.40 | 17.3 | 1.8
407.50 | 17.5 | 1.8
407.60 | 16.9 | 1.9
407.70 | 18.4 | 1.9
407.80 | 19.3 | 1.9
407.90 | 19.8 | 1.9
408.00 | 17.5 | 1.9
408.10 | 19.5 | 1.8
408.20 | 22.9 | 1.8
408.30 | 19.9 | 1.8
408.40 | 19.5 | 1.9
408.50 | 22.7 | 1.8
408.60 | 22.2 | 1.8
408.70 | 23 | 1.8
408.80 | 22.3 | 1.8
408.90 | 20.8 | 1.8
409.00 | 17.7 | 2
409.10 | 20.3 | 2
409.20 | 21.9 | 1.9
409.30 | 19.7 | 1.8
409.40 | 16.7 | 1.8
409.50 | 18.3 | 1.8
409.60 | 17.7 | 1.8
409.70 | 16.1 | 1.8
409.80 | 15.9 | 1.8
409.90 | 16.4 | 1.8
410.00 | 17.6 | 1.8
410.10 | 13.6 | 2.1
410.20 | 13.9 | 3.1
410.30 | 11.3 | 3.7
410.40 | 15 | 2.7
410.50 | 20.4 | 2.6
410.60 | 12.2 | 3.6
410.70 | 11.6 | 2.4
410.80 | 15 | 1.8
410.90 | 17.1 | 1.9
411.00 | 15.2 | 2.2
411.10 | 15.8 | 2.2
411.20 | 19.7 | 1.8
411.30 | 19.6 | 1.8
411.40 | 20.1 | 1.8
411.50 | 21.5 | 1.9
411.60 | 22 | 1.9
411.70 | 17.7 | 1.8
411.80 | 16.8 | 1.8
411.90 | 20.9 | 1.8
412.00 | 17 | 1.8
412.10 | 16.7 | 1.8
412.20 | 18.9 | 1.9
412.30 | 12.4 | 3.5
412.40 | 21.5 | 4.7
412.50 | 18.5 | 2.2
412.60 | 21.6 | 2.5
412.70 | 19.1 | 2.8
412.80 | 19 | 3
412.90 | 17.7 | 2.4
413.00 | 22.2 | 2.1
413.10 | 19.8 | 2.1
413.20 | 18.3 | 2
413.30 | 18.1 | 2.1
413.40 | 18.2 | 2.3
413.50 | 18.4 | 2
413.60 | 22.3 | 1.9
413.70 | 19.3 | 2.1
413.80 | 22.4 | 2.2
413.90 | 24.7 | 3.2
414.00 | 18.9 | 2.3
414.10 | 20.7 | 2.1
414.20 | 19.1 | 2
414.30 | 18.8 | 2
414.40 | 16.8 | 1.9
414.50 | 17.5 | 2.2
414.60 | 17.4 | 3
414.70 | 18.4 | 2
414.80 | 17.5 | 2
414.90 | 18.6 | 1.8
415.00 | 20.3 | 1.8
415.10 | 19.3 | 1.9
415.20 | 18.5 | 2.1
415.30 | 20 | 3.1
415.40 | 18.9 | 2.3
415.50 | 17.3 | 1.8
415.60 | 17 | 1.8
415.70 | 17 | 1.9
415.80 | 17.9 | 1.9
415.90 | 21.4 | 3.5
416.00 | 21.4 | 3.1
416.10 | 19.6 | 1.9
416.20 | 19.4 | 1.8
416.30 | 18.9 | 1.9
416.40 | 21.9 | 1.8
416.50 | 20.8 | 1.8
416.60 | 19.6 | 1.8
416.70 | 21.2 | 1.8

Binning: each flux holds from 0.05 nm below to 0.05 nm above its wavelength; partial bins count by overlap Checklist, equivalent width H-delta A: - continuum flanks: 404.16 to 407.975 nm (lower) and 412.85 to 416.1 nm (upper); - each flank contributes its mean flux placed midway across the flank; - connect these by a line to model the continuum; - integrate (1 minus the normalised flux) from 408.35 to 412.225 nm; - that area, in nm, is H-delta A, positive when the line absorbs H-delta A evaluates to 0.24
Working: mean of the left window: 19.1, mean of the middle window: 18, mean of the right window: 19.2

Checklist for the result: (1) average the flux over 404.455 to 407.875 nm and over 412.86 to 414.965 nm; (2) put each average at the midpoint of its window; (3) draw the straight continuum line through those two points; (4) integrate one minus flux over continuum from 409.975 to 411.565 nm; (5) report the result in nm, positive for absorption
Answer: 0.240 nm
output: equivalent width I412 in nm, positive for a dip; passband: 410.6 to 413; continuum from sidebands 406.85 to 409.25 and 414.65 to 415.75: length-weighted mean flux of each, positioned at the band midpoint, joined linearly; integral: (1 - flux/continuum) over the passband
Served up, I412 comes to 0.13 nm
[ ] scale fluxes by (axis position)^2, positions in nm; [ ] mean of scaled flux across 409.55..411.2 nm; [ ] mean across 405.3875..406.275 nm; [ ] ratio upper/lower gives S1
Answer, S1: 0.83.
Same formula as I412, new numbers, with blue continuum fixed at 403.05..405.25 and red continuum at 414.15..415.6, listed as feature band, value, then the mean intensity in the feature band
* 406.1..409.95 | 0.05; 19.1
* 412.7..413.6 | -0.02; 19.2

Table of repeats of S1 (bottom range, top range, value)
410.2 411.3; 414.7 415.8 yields 1.22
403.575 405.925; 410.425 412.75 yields 0.94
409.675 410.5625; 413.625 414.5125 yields 1.31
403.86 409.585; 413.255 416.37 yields 1.03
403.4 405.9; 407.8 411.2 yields 0.93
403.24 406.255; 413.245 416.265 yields 1.03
